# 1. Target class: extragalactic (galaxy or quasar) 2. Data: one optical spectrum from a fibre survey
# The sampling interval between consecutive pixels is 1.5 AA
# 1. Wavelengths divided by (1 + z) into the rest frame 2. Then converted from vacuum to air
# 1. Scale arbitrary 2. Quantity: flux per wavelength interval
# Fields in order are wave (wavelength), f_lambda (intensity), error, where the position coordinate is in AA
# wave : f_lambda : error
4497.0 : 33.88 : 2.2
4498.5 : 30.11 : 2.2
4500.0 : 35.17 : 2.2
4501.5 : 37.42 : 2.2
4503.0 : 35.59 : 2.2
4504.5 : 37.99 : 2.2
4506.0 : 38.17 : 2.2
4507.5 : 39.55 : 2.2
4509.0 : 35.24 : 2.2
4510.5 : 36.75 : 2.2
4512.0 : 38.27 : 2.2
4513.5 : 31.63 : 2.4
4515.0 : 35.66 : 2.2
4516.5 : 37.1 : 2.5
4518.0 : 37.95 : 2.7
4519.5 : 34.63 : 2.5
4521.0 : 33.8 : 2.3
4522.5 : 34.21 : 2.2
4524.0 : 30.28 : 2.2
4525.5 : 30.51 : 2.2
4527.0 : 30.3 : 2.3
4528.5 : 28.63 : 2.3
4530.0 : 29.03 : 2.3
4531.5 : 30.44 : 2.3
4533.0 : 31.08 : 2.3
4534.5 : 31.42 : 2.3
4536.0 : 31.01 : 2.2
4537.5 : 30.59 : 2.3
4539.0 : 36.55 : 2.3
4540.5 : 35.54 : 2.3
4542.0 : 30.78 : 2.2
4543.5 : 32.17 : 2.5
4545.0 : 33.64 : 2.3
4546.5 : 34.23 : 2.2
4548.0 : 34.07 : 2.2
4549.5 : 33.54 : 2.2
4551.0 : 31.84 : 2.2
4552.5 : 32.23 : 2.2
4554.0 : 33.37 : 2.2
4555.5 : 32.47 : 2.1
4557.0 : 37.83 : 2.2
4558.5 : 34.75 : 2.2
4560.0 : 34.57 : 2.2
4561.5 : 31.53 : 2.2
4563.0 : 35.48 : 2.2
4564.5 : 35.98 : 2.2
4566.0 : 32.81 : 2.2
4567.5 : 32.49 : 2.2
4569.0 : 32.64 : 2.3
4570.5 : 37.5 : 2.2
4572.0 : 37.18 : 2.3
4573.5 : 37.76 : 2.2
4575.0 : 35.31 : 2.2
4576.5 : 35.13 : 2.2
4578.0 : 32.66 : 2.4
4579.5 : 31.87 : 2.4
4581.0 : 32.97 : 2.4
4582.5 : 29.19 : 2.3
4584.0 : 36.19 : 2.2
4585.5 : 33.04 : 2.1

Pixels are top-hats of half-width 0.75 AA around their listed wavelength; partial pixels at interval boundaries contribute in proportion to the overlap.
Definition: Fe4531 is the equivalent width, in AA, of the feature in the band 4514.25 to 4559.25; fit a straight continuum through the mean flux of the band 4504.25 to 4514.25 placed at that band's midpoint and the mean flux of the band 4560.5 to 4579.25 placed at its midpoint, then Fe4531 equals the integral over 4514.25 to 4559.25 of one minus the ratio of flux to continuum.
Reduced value 3.5 AA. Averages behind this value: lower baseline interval 36.7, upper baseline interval 34.6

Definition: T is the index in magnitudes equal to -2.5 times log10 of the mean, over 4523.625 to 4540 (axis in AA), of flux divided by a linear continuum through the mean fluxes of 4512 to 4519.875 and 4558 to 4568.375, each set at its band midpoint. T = 0.14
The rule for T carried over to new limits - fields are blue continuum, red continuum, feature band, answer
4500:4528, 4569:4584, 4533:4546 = 0.07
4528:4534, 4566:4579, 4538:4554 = -0.06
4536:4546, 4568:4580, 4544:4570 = 0.01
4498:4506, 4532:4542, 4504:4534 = 0.01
